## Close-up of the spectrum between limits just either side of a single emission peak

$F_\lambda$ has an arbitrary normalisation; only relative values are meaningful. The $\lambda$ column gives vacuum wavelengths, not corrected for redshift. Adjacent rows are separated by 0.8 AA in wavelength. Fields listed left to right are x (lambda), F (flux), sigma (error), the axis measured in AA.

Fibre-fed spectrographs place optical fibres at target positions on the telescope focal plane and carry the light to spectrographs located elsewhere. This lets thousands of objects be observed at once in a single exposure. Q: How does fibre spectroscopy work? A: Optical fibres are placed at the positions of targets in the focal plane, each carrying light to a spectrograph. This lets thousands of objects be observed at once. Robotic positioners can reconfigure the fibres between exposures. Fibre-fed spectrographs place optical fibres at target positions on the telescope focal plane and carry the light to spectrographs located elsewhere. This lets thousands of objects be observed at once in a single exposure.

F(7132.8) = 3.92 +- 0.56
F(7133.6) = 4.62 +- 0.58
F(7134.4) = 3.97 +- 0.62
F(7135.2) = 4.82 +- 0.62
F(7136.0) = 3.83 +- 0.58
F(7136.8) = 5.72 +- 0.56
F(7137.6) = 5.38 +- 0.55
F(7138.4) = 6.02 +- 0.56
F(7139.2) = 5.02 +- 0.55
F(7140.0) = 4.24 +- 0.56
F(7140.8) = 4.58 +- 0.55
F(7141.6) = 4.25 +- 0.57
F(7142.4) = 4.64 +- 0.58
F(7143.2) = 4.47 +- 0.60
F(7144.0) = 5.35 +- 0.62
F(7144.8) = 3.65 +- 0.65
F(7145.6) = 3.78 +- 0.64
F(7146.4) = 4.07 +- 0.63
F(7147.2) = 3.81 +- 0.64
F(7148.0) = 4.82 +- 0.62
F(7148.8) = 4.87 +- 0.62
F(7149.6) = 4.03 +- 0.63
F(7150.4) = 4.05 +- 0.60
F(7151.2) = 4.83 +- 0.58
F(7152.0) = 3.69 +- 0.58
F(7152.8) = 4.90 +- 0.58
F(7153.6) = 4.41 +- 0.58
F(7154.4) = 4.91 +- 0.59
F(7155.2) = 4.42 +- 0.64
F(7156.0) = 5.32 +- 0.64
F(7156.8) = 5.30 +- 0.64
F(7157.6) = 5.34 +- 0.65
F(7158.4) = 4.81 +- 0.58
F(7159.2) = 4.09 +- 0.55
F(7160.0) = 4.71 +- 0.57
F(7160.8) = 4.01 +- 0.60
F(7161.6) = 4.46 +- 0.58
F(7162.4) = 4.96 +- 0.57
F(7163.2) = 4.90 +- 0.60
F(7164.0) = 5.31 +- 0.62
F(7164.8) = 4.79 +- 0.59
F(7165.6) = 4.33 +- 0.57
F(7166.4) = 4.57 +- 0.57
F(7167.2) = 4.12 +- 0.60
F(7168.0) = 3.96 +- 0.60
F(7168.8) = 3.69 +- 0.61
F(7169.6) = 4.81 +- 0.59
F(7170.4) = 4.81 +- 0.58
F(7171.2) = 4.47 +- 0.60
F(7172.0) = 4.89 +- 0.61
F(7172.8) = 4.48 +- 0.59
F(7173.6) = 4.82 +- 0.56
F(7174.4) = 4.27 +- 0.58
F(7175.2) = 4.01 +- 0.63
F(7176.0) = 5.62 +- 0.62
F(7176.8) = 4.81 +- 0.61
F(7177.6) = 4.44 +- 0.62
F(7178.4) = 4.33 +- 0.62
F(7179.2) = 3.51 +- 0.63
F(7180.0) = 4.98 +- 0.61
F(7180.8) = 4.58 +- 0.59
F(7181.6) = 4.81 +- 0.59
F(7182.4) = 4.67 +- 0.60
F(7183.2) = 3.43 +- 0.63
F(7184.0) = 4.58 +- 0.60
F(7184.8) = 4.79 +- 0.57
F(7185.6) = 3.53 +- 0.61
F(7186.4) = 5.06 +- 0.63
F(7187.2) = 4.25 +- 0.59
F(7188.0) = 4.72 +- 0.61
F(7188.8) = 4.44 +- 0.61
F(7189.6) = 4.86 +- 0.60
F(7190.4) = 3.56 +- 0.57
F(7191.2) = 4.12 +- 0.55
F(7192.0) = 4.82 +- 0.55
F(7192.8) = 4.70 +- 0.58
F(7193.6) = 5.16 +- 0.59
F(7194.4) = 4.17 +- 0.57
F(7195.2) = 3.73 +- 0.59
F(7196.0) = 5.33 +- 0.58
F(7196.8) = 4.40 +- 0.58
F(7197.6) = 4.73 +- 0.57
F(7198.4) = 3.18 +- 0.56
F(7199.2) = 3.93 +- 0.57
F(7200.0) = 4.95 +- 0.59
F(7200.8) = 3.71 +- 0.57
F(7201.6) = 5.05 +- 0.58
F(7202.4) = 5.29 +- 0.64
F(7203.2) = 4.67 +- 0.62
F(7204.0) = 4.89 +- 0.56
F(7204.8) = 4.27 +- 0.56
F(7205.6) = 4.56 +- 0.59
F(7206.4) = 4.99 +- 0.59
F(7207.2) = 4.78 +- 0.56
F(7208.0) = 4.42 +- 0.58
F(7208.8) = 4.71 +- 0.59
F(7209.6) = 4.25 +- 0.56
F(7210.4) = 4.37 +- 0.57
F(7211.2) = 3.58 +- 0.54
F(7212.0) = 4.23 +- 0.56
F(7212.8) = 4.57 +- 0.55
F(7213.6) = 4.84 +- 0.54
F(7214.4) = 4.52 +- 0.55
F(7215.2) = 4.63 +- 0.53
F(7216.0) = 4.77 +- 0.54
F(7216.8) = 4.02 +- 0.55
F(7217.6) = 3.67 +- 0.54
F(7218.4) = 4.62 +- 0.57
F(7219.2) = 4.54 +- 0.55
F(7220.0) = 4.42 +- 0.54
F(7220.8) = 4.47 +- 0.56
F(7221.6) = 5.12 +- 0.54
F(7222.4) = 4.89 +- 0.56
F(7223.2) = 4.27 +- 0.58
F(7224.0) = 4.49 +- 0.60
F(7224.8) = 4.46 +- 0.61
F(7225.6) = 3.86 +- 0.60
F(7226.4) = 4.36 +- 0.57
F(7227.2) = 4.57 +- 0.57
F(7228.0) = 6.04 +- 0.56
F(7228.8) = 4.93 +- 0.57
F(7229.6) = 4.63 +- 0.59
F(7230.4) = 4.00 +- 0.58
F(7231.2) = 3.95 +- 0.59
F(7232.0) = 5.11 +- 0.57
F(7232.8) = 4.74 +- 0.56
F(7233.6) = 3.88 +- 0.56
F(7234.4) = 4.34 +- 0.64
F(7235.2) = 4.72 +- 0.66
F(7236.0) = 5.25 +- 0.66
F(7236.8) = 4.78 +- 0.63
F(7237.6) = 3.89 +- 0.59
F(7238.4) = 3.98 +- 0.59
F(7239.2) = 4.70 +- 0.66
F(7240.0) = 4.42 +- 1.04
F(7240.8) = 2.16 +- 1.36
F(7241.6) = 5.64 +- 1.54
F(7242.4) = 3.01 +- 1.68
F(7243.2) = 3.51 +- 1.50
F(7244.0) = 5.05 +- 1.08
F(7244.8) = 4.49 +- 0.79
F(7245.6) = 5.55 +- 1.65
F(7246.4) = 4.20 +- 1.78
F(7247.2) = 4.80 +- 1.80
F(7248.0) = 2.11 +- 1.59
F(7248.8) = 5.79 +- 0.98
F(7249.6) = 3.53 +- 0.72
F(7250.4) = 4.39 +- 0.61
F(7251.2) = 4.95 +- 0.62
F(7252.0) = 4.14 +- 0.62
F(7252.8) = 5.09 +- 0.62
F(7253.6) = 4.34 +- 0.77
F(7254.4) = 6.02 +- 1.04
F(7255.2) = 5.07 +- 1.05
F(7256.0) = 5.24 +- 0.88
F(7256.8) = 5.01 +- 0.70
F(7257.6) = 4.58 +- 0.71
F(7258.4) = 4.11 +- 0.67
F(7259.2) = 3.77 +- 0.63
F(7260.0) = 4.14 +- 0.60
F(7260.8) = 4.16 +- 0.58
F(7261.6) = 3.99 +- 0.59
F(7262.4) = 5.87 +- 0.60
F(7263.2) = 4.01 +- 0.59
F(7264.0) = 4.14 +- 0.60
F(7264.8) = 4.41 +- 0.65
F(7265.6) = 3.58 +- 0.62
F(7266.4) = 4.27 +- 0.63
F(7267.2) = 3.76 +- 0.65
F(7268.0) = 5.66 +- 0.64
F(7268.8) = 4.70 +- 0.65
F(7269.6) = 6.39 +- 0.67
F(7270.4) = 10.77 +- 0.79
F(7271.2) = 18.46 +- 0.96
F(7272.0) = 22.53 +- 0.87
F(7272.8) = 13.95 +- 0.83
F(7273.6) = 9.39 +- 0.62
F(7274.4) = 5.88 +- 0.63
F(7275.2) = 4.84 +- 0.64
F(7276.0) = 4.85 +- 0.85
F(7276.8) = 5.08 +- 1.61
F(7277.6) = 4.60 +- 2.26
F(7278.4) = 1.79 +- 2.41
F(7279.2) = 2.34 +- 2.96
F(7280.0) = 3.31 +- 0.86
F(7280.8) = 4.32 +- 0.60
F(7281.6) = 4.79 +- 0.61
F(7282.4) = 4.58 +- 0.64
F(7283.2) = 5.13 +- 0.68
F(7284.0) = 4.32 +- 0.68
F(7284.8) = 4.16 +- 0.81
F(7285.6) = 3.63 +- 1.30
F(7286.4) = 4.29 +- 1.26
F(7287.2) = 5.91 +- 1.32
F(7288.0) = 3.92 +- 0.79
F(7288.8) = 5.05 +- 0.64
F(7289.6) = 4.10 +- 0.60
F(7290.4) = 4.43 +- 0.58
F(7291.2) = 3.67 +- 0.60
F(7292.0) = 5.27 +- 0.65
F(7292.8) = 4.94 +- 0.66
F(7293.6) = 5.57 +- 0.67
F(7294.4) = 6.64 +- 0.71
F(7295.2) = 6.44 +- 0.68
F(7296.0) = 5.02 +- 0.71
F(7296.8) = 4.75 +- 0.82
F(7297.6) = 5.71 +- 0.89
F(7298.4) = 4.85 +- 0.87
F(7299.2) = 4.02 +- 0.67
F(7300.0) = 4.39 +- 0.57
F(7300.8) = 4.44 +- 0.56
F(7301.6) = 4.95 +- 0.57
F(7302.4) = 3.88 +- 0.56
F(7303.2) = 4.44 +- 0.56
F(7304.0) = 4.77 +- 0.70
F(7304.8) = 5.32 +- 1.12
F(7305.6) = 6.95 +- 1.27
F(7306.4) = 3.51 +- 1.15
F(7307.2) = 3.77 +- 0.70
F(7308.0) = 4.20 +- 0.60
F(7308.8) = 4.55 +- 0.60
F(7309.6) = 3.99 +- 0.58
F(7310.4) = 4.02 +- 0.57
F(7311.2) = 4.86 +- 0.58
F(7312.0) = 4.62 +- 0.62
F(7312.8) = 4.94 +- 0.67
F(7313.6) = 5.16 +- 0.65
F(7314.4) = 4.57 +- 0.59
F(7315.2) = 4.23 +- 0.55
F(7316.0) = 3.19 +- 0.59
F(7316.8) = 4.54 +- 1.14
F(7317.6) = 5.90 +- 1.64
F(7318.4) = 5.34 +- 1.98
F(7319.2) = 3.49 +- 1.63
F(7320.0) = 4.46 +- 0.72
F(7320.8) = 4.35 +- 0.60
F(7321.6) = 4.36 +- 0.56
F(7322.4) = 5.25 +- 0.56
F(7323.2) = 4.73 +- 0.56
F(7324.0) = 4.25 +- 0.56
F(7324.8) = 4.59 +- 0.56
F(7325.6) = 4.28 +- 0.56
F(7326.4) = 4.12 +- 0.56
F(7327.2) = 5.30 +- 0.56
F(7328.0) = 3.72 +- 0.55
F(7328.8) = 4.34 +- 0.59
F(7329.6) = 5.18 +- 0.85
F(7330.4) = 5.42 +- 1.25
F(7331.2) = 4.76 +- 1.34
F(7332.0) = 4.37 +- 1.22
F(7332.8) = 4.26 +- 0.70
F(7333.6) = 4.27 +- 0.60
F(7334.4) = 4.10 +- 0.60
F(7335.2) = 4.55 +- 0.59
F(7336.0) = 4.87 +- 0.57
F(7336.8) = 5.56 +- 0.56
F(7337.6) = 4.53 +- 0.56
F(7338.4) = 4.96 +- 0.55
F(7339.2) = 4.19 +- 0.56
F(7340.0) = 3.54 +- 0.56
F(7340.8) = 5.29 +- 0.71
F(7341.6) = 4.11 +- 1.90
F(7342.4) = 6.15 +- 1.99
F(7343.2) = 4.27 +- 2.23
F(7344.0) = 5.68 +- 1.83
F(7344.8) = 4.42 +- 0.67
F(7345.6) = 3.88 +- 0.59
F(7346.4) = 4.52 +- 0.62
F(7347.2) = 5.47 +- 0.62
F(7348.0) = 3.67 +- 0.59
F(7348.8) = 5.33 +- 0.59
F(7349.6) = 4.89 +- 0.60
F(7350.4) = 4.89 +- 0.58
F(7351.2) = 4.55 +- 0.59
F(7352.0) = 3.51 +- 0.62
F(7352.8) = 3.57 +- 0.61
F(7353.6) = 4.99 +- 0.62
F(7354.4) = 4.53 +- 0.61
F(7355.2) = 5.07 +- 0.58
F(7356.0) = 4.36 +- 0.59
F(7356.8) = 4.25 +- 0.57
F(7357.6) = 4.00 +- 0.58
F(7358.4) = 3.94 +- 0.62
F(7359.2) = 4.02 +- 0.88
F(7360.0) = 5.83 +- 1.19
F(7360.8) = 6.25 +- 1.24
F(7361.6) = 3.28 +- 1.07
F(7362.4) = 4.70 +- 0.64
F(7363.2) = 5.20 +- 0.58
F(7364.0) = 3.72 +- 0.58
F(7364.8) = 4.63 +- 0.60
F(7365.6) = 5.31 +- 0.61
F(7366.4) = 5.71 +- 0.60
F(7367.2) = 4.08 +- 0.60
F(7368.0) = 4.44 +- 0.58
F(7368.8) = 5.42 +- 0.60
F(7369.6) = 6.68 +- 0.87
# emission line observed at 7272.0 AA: H-alpha 6563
